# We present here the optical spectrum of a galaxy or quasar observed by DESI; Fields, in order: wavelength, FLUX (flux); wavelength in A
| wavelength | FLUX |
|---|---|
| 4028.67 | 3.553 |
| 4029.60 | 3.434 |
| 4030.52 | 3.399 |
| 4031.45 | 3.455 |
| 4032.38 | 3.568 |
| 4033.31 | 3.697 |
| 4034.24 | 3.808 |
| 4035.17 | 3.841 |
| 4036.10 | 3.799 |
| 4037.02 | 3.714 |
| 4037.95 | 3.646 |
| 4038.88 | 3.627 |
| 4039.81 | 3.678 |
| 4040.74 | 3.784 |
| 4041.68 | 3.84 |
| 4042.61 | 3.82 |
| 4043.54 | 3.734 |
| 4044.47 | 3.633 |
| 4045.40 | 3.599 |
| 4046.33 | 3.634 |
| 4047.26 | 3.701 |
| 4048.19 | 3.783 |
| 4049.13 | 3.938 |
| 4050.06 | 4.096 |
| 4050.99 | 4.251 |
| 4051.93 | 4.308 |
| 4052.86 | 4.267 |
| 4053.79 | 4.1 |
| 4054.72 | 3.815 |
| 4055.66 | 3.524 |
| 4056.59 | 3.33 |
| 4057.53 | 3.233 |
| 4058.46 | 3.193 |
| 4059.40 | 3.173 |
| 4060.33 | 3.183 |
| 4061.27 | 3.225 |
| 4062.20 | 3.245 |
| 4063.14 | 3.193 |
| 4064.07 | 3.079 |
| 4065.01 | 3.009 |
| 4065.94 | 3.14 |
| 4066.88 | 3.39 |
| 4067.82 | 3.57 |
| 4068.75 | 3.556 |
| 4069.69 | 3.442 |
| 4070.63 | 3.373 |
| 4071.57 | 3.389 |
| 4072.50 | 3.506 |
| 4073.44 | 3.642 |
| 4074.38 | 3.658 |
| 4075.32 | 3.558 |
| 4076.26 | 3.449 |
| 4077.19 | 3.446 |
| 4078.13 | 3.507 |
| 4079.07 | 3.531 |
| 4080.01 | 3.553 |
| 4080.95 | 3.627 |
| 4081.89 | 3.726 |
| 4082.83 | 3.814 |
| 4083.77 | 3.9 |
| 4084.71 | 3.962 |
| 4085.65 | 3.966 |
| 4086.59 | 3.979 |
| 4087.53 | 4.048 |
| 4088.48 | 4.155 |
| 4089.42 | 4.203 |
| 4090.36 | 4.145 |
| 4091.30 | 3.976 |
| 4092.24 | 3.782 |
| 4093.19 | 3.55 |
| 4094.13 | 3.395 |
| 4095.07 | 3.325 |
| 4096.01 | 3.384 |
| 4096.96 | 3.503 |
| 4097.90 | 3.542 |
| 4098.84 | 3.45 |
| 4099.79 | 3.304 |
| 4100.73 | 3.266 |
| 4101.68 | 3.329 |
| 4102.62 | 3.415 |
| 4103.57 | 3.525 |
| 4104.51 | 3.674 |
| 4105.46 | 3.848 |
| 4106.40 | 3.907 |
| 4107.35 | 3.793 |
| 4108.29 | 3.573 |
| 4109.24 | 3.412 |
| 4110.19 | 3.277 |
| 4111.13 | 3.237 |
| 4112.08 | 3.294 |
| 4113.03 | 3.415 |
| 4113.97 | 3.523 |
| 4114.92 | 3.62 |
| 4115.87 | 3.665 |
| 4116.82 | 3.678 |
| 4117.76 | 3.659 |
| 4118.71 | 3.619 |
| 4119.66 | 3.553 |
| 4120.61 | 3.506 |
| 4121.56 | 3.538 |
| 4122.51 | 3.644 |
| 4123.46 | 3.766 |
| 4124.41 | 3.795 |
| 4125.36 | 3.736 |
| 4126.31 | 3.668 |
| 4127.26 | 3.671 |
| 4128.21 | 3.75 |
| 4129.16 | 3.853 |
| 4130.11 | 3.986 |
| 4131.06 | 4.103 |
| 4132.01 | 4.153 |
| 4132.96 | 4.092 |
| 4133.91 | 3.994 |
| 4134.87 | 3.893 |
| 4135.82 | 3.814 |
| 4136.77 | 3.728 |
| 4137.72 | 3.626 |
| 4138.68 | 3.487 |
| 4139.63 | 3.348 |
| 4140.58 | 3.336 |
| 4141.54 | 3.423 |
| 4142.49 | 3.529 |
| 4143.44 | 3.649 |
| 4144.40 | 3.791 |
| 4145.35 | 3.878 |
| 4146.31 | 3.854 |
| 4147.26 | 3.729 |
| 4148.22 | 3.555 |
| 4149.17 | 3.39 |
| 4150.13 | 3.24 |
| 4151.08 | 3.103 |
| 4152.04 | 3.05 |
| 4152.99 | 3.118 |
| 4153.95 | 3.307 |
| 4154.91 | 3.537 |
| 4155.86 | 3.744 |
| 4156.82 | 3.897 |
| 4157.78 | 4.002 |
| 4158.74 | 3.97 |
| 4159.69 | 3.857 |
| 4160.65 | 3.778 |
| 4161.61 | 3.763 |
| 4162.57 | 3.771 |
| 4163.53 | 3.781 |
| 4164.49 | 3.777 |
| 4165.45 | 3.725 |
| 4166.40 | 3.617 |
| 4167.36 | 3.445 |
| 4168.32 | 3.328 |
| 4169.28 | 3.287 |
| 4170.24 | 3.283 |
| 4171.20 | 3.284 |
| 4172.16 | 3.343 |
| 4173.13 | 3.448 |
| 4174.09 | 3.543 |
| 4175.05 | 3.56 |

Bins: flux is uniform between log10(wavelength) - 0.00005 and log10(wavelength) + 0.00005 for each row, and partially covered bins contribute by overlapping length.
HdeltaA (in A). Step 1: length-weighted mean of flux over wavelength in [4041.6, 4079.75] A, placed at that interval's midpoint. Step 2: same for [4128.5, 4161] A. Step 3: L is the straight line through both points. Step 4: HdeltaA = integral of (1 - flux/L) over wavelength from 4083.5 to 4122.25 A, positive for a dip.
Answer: -0.2 A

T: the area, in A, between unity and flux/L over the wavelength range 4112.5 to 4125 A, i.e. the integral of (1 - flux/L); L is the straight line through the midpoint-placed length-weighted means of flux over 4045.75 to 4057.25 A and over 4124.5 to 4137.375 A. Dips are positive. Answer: 0.9 A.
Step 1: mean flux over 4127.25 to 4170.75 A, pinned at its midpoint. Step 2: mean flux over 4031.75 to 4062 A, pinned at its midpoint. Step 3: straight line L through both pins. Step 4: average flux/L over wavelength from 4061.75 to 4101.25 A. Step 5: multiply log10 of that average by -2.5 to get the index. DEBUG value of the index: 0.03 mag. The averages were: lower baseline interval 3.7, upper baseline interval 3.65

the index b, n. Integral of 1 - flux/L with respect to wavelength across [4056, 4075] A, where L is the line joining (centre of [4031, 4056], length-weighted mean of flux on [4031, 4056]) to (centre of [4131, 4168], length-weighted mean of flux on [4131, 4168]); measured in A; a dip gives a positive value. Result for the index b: 2.2 A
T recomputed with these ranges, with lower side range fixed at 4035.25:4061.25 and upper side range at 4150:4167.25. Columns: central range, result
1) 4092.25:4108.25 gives 0.63 A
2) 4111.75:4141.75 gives -0.36 A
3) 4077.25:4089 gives -0.39 A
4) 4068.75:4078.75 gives 0.51 A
